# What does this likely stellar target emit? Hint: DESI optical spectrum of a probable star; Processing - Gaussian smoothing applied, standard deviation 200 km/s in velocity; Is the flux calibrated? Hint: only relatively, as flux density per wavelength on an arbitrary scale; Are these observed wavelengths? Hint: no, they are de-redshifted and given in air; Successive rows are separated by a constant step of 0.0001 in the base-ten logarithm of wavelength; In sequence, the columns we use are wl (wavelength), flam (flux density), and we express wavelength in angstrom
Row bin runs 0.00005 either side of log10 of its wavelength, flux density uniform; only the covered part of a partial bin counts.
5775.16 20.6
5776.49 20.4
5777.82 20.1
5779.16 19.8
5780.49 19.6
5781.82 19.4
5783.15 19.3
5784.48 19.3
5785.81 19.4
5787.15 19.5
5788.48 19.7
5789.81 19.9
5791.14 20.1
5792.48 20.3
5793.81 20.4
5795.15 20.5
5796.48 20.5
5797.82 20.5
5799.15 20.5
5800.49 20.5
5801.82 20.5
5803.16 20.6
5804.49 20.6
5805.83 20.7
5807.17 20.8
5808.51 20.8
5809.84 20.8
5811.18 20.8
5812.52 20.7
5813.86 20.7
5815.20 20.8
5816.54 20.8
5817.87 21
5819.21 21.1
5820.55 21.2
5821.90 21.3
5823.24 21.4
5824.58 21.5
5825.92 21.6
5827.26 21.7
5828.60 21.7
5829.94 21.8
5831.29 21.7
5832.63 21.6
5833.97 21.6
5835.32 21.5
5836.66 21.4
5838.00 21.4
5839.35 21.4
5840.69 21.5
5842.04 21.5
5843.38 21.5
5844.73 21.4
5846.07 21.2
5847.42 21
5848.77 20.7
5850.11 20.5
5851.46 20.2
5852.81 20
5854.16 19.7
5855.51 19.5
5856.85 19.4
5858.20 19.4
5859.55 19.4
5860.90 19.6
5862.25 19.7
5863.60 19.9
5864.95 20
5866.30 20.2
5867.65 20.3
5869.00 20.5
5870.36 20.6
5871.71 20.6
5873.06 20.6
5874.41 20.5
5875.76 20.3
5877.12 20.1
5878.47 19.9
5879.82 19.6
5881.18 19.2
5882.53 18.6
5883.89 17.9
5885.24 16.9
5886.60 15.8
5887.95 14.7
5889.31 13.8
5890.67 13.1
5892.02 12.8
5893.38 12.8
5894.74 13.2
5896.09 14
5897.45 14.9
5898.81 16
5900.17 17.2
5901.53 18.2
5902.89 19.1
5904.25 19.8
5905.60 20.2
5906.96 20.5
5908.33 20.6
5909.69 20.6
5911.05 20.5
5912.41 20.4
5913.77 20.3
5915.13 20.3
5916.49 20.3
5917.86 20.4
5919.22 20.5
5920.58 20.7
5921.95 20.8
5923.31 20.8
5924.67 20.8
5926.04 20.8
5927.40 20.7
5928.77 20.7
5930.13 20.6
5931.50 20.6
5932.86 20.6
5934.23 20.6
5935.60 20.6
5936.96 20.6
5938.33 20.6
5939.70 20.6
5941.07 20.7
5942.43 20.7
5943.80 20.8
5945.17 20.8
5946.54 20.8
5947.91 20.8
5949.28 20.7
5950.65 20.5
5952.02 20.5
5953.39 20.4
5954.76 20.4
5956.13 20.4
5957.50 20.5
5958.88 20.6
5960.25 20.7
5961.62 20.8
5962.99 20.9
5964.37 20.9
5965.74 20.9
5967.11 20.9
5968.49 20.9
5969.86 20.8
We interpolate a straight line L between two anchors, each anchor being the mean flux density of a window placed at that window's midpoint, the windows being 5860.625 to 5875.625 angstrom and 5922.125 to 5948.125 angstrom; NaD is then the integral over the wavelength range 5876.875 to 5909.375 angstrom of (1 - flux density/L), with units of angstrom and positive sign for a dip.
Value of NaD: 5.4 angstrom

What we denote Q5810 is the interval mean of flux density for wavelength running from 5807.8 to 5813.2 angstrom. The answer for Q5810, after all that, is 20.8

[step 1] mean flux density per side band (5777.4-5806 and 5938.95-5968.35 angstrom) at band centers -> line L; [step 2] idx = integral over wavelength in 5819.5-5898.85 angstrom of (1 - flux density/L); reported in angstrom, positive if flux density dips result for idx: 3.38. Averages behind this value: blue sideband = 20.1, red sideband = 20.7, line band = 19.4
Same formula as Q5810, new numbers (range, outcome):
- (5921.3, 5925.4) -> 20.8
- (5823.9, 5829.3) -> 21.7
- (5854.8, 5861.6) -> 19.5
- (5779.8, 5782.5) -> 19.5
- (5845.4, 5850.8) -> 20.8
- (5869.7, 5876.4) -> 20.5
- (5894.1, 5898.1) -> 14.1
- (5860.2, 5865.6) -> 19.8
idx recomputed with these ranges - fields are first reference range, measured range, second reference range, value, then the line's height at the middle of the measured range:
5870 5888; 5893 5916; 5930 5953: 1.74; 19.7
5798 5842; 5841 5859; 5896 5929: 0.15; 20.6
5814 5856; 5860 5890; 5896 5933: 2.04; 20.4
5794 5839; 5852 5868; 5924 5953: 0.89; 20.9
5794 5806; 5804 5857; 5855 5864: -2.64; 20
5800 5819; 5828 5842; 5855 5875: -0.79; 20.4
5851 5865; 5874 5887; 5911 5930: 0.71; 20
